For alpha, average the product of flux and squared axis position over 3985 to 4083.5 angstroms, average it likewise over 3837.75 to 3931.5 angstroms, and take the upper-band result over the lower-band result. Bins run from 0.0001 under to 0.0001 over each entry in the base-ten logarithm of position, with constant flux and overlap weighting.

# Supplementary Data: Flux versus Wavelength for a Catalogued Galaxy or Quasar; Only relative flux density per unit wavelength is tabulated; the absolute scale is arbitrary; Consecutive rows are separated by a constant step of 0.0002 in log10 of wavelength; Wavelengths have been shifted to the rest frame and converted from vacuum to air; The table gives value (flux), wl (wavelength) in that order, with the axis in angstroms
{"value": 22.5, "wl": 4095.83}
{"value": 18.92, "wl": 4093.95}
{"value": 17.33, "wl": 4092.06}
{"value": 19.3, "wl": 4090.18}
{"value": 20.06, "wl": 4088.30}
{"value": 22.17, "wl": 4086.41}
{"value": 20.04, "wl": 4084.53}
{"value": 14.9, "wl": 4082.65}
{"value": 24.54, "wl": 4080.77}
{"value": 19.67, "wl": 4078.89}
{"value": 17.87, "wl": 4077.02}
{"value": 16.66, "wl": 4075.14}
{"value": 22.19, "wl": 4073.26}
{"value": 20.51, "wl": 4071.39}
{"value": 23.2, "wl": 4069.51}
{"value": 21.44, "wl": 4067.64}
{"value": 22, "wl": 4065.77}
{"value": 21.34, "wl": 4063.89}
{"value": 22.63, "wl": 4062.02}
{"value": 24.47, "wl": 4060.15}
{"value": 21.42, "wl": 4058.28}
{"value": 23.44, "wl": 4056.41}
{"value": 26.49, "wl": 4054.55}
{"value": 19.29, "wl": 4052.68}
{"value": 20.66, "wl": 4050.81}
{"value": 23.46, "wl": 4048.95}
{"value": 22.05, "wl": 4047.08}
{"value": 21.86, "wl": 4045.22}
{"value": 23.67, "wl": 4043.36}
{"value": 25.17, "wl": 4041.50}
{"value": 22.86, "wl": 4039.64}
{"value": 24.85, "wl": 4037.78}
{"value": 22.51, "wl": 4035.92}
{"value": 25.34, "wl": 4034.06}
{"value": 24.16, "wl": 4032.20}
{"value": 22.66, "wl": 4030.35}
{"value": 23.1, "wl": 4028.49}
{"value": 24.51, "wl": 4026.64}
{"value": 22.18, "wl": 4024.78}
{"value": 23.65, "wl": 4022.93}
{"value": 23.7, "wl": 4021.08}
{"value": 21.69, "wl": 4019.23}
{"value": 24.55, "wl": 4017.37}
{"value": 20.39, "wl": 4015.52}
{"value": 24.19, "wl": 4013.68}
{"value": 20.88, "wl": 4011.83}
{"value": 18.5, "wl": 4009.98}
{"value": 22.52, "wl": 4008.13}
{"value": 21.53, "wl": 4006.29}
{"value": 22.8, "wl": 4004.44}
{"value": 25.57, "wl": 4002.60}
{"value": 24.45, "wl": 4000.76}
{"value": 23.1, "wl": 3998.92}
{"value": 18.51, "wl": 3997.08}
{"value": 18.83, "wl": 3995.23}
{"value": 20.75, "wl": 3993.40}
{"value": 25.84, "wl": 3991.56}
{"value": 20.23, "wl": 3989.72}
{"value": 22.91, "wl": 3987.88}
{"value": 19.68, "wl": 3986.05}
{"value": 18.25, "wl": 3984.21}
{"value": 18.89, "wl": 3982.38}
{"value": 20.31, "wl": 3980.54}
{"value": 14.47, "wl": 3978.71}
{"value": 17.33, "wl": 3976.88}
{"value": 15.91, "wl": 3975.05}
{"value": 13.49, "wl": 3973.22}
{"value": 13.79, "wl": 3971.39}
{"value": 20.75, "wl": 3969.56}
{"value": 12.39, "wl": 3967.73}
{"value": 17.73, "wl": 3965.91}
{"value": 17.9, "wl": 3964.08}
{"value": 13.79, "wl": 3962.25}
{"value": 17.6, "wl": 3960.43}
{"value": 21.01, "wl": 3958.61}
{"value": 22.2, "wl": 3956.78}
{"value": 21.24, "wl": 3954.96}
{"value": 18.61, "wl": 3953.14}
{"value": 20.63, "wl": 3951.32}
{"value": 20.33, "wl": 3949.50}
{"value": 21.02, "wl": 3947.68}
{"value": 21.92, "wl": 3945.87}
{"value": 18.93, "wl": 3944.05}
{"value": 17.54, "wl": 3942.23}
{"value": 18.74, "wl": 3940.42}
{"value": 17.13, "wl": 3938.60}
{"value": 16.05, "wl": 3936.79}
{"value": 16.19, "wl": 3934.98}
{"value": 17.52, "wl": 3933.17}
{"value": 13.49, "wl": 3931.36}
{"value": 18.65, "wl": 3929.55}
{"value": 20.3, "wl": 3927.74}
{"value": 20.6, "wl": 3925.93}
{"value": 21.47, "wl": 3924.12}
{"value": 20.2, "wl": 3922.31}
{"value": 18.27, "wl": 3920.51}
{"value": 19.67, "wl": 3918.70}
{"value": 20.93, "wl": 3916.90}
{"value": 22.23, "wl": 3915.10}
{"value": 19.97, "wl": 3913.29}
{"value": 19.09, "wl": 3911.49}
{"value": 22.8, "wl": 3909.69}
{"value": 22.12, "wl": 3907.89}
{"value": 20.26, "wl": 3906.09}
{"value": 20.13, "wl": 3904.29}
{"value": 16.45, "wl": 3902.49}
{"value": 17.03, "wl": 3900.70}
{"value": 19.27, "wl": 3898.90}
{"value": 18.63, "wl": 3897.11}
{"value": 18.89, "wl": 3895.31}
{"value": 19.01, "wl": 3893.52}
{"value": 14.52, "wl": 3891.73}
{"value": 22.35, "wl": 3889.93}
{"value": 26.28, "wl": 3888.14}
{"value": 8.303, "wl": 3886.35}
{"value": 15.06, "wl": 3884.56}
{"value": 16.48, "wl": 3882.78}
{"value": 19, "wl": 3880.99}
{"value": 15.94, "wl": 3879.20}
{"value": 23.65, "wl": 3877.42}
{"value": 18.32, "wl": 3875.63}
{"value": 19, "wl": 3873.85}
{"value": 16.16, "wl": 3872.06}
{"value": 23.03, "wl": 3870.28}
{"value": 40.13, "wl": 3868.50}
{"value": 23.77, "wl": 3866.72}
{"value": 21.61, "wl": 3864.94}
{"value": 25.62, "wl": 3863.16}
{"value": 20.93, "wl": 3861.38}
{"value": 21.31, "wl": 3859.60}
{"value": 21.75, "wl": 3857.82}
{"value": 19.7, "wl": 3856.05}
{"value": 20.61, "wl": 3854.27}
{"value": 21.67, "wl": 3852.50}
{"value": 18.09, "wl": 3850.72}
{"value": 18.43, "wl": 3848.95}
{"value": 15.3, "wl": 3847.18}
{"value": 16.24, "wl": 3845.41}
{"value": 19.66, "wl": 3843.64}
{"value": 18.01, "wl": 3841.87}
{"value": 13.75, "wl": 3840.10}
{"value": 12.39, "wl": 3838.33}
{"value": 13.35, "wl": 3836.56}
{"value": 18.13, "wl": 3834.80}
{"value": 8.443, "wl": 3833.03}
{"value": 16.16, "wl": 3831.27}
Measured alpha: 1.22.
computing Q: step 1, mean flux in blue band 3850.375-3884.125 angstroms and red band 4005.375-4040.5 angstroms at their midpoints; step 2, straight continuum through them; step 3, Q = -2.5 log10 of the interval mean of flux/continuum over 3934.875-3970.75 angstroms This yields 0.191 mag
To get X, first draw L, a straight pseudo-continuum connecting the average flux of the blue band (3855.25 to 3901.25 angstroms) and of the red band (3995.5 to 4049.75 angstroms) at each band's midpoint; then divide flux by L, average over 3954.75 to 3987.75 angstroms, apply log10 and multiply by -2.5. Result 0.236 mag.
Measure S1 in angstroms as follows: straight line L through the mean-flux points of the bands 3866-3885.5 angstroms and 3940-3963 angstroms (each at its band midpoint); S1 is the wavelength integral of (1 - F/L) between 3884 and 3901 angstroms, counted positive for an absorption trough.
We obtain 2.1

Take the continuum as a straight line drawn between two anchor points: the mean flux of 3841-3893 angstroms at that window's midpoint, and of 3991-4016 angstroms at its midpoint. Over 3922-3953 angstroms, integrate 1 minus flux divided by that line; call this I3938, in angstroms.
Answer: 3.2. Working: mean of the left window 20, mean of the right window 22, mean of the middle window 18.8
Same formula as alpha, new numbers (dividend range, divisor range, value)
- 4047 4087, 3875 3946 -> 1.23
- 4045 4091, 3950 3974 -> 1.26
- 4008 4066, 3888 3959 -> 1.24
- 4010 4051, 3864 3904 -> 1.26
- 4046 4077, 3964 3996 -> 1.24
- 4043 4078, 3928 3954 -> 1.26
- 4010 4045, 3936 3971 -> 1.29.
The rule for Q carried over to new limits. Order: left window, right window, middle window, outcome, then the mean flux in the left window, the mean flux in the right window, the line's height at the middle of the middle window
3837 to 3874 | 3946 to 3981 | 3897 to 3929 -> -0.05 mag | 20.3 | 18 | 19.1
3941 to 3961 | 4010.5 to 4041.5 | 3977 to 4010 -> 0.05 mag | 20.1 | 23.2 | 21.9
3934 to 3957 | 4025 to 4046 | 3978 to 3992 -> 0.06 mag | 19.2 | 23.7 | 21.2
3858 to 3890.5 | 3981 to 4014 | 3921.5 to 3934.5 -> 0.13 mag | 20.9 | 21.5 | 21.2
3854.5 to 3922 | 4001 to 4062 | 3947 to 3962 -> 0.08 mag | 20.2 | 23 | 21.5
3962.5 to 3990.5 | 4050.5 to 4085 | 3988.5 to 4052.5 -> -0.17 mag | 17.5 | 21.2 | 19.3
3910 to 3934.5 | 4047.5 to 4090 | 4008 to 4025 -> -0.08 mag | 19.4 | 21.3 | 20.6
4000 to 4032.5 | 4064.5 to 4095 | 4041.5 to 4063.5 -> -0.07 mag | 22.8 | 20.1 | 21.2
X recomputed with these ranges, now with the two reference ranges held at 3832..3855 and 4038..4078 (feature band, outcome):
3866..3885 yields -0.22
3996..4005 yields -0.11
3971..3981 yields 0.25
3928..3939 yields 0.13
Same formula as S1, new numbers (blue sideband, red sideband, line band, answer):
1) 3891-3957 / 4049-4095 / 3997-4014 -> -1.8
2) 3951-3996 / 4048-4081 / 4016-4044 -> -4.2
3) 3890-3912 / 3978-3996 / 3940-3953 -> -0.1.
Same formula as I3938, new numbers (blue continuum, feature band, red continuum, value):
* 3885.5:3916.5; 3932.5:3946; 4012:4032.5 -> 1.78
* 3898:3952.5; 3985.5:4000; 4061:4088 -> -1.02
